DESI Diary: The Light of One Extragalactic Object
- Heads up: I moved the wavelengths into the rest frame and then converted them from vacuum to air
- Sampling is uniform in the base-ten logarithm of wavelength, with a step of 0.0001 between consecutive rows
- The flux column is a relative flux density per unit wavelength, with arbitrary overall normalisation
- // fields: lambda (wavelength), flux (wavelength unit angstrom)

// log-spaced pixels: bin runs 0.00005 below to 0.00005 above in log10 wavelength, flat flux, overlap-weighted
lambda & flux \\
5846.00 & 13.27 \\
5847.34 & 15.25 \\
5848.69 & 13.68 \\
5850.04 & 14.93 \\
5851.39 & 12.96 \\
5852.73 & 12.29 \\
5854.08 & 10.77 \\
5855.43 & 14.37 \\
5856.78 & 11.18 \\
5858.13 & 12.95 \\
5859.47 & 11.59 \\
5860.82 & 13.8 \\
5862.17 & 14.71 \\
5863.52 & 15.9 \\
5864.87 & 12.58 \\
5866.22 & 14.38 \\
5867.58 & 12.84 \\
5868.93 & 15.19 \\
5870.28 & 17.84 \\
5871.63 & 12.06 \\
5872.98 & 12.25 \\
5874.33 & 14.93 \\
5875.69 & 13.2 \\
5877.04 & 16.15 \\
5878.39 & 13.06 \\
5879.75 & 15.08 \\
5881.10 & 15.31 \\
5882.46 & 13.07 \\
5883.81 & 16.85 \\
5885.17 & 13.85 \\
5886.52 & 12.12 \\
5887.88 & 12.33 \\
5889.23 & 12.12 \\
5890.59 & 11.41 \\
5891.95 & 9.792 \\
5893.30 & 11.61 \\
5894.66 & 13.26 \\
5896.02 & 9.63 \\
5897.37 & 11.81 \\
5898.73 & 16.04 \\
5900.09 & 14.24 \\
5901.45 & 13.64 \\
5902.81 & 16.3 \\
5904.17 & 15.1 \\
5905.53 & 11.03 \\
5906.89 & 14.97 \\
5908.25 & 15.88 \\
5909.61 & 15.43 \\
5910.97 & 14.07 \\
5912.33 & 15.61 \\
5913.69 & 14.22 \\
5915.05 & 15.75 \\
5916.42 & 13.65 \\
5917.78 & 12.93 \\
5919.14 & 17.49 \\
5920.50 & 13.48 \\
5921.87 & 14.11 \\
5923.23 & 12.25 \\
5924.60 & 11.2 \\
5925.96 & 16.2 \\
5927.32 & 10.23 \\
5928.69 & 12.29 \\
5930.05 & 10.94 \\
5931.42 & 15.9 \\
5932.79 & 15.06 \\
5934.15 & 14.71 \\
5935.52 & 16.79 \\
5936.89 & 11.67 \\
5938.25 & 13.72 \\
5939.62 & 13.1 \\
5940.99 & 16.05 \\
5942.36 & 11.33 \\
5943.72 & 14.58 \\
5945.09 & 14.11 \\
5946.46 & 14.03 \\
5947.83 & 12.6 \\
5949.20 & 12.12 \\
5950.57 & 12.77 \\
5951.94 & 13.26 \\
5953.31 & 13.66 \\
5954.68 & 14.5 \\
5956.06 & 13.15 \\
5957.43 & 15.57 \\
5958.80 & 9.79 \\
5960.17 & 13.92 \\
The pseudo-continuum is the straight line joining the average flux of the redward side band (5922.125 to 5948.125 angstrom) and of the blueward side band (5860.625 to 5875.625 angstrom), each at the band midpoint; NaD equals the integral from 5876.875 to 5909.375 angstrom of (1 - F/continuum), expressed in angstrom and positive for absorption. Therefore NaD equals 1.0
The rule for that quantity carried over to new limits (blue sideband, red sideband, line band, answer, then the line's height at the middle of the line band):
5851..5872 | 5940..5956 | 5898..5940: -1.9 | 13.5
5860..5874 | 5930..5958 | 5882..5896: 1.6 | 14.1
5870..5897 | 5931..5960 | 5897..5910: -1.1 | 13.4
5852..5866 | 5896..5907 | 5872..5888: -0.7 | 13.4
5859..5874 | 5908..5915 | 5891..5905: 1.6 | 14.7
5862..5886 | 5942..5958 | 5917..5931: 0.6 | 13.8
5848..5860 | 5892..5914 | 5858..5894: -1.0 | 13.2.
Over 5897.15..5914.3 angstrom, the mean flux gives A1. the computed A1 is 14.6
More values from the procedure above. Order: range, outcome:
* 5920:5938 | 13.5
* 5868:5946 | 13.8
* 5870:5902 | 13.3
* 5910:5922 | 14.6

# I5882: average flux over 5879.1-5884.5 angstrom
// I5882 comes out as 15.1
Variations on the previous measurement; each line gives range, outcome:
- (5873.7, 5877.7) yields 14.7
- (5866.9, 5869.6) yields 14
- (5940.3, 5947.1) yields 14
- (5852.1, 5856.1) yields 12.5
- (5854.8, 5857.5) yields 12.7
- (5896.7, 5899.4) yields 13.9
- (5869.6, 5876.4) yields 14.1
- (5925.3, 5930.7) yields 12.4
